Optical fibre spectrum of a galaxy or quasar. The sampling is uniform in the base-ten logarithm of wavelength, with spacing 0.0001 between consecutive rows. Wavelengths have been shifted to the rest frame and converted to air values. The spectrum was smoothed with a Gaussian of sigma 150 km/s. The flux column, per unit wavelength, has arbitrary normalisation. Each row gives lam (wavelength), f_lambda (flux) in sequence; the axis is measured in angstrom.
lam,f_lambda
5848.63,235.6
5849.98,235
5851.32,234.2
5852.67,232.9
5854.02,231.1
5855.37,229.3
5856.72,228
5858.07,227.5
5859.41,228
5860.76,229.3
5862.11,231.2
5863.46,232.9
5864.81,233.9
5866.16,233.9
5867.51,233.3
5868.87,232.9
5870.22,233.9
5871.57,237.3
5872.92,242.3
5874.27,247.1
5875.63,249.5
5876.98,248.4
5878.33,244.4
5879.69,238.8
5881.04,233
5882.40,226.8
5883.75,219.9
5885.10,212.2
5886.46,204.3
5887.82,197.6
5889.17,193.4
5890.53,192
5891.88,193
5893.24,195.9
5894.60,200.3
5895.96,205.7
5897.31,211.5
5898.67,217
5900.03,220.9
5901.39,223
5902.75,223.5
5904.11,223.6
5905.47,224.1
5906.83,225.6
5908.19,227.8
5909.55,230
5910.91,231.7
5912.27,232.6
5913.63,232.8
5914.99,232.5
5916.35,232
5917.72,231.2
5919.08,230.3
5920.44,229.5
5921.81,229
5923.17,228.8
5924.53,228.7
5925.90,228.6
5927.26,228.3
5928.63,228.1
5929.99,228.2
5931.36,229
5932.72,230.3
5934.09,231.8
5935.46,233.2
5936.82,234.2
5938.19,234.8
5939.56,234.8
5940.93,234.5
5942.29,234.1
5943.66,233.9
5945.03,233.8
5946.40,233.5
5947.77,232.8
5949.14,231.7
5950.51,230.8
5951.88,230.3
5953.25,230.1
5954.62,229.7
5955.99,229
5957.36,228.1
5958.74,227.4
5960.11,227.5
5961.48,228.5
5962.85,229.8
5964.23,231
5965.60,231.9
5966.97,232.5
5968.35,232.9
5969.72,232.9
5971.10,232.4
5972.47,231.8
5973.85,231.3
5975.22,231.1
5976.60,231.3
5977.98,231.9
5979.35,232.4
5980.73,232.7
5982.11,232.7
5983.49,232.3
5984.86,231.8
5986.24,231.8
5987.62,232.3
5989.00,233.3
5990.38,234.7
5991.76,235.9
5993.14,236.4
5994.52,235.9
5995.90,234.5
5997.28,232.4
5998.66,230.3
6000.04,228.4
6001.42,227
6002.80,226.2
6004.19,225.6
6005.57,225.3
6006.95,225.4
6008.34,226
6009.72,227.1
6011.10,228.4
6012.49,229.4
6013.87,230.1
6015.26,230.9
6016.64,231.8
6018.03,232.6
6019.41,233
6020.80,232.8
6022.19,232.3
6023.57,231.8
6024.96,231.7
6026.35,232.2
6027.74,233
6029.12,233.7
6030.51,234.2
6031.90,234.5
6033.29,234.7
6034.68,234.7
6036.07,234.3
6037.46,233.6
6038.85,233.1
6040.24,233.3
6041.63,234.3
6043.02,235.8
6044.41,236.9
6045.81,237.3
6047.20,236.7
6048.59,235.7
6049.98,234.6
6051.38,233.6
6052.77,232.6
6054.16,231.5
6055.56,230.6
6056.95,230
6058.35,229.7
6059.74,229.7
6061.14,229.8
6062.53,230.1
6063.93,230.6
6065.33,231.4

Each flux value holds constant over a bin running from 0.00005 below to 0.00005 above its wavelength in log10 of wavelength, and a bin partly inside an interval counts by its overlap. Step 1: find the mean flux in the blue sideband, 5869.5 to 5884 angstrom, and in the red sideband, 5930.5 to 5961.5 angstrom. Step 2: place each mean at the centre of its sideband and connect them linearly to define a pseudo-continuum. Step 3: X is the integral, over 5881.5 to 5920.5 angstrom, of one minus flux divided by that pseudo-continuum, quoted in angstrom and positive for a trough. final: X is 3.0 angstrom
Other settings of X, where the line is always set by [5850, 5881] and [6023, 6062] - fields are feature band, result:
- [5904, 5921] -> 0.4 angstrom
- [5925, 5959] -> 0.5 angstrom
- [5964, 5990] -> 0.2 angstrom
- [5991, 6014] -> 0.4 angstrom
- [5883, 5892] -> 1.3 angstrom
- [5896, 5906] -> 0.7 angstrom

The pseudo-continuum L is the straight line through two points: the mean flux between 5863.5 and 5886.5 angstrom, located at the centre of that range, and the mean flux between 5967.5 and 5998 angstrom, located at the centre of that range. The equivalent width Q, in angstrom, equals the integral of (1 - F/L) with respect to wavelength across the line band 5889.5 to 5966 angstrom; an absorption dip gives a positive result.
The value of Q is 2.40 angstrom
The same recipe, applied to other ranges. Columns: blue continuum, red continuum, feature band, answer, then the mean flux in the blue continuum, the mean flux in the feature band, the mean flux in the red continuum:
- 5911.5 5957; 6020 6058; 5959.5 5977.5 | 0.1 angstrom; 231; 231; 234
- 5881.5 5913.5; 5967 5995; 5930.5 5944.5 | -0.6 angstrom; 215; 233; 233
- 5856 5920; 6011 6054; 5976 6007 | -0.1 angstrom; 225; 231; 233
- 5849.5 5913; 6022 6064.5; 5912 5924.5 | -0.2 angstrom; 225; 231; 233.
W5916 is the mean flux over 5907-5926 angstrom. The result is 230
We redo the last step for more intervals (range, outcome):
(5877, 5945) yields 224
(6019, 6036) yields 233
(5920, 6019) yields 231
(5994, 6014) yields 229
